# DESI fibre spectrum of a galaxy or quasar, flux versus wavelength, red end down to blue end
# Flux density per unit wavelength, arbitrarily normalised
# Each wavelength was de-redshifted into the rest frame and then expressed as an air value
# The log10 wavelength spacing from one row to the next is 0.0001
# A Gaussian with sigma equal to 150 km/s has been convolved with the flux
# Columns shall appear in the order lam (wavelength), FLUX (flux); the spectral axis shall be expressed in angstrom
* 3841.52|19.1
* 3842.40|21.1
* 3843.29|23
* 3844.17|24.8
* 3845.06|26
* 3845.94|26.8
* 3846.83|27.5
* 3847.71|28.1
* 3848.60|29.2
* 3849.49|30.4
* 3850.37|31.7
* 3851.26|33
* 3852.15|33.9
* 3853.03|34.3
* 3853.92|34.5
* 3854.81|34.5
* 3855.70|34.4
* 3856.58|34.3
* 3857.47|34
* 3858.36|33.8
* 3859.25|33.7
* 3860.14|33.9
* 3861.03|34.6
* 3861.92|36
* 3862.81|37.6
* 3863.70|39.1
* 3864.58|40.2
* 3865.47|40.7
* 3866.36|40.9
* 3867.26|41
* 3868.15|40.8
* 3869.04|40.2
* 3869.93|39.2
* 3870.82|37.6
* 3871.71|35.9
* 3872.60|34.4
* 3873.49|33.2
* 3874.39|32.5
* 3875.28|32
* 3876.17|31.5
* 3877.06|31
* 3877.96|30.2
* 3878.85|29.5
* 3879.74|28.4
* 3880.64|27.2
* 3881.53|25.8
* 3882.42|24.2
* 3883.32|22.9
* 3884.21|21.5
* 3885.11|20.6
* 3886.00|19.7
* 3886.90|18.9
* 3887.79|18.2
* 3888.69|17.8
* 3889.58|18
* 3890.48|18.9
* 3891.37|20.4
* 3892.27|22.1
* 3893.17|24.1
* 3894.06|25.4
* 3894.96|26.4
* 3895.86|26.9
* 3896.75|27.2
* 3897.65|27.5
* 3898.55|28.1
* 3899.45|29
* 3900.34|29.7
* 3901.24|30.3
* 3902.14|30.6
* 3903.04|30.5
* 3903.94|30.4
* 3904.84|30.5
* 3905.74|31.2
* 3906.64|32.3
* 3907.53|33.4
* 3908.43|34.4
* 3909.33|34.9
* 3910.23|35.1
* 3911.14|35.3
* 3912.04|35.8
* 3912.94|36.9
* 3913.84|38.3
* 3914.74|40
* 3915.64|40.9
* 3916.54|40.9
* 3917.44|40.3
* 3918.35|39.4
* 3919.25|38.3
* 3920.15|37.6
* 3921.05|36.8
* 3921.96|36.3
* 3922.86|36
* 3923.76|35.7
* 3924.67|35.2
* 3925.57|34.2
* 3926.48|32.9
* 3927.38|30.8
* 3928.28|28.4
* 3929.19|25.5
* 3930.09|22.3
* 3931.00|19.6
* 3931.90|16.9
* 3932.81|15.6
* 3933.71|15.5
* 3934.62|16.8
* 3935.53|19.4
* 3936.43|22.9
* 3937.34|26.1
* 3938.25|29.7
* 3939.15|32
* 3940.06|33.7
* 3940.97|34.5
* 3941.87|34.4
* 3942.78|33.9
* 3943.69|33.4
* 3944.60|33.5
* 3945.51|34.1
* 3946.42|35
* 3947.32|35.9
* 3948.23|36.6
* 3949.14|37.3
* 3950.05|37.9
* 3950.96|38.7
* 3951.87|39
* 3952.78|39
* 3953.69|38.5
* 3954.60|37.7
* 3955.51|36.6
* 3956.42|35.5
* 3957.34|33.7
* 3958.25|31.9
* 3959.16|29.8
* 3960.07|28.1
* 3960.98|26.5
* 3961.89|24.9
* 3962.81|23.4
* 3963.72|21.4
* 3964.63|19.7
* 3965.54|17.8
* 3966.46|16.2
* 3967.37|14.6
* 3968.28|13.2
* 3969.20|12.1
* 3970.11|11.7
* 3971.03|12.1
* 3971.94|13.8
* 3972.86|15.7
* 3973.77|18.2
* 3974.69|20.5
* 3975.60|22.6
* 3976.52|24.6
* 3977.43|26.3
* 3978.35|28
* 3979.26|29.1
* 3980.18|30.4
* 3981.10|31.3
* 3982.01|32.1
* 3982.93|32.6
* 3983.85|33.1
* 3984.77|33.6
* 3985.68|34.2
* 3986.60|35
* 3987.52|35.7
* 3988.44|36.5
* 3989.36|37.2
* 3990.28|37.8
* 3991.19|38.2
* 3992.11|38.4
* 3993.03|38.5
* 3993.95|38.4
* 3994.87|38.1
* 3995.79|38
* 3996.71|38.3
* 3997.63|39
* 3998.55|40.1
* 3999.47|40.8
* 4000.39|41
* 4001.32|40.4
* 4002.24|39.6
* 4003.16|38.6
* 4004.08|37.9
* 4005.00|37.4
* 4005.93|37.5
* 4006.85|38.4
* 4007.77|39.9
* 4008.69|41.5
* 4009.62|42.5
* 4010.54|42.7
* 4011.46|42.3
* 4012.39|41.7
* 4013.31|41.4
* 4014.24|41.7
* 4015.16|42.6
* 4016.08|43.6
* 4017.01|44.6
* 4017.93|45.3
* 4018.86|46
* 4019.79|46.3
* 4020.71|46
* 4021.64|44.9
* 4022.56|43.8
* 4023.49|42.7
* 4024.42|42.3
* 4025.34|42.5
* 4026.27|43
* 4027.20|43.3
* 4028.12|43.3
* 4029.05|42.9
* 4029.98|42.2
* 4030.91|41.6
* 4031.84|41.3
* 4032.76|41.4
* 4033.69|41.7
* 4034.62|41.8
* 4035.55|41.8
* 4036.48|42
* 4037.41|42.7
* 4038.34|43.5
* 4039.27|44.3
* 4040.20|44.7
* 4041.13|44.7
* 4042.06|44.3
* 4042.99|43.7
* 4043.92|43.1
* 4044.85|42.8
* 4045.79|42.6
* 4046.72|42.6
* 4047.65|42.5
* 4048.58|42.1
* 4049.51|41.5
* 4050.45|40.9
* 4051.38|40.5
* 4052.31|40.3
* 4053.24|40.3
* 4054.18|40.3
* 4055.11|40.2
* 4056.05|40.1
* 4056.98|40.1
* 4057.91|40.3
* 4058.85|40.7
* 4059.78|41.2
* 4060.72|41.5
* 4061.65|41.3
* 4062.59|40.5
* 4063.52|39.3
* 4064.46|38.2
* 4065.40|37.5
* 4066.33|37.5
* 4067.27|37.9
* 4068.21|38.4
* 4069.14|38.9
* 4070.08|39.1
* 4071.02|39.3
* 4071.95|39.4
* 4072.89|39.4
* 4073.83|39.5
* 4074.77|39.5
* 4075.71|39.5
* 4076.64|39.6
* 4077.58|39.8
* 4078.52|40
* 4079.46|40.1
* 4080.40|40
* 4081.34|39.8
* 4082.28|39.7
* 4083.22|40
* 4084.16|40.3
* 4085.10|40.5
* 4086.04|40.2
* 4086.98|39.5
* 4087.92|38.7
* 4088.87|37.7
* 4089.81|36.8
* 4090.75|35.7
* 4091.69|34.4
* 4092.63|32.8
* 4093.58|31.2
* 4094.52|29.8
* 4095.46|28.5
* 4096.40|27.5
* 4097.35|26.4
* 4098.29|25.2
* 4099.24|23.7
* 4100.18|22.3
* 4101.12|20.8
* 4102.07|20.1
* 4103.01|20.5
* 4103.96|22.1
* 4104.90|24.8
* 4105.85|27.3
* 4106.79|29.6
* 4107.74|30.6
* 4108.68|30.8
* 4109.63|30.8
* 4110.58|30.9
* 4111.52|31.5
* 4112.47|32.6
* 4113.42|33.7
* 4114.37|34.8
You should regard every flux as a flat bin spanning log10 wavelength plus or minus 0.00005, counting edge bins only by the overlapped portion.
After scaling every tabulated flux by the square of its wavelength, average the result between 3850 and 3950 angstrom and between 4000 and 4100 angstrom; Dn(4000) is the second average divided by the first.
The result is 1.4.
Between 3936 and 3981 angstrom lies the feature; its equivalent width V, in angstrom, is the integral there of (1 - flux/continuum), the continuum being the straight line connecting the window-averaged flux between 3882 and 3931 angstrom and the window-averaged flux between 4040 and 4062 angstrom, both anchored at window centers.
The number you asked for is 8.1 angstrom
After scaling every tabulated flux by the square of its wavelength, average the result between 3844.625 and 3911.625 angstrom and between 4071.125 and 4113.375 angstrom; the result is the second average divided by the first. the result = 1.21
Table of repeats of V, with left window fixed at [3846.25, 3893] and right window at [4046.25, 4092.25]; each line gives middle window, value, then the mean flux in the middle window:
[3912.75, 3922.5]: -1.73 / 38.7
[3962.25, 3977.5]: 7.59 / 17.7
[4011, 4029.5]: -2.98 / 43.5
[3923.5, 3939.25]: 3.87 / 25.3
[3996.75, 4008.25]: -0.79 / 39.2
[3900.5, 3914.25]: -0.33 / 33.2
